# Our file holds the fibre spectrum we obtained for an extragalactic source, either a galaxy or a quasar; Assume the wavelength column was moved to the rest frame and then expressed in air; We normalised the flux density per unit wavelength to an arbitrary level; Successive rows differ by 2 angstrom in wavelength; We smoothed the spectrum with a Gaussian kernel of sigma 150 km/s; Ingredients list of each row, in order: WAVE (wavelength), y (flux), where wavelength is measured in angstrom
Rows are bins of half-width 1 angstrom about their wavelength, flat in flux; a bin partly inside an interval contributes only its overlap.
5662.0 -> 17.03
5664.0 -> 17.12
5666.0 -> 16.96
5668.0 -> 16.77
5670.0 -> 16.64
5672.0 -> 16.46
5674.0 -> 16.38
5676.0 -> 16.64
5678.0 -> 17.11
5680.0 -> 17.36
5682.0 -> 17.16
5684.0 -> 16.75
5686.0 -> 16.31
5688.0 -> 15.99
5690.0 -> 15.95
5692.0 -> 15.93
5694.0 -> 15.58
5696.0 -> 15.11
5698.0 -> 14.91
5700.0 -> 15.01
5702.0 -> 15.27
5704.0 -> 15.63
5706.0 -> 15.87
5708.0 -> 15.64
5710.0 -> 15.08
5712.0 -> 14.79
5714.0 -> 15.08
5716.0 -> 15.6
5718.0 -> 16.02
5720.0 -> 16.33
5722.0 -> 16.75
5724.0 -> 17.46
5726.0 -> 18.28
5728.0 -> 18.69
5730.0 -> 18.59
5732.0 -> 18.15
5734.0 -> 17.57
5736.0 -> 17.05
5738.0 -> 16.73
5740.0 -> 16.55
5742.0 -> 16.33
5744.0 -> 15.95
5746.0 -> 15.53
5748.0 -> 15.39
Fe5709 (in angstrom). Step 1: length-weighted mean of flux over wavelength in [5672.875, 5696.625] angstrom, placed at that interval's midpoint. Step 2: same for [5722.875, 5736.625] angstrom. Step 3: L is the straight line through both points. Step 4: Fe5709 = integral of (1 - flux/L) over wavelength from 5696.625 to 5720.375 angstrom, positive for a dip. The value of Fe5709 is 2.5 angstrom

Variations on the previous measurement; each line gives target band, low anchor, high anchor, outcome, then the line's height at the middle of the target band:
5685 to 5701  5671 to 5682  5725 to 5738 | 1.45 angstrom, 17.2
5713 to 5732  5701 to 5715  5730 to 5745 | -1.01 angstrom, 16.2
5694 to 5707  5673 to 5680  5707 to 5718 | 0.40 angstrom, 15.8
